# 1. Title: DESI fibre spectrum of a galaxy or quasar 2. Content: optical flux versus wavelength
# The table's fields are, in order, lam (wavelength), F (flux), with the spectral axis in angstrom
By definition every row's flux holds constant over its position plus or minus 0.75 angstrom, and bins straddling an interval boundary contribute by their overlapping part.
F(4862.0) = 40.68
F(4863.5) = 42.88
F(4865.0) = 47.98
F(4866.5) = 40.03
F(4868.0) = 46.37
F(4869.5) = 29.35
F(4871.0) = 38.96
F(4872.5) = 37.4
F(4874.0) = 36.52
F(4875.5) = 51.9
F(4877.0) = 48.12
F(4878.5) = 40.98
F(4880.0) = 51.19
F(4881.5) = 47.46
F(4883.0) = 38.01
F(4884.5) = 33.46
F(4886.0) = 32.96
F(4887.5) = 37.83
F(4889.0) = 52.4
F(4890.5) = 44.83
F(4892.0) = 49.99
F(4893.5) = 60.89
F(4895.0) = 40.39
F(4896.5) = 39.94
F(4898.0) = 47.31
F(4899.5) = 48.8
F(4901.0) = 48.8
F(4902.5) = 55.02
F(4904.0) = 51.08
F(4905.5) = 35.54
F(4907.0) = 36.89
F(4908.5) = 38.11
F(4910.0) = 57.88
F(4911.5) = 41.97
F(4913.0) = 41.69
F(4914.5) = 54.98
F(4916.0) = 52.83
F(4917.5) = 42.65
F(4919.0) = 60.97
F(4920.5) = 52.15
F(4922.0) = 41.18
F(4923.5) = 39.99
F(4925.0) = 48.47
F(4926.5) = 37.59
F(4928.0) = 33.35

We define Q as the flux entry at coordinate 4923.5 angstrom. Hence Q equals 39.99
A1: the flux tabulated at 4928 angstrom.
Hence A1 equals 33.35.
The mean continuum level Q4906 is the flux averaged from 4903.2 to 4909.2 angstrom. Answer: 40.5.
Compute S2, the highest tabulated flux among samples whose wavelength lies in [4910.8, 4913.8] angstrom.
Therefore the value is 41.97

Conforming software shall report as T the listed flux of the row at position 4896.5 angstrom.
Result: 39.94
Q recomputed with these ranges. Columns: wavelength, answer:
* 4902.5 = 55.02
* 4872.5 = 37.4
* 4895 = 40.39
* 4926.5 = 37.59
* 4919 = 60.97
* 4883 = 38.01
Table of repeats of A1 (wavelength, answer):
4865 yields 47.98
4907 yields 36.89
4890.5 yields 44.83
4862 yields 40.68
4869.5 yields 29.35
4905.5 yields 35.54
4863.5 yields 42.88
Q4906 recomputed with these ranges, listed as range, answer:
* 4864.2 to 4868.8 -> 44.6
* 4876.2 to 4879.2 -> 44.7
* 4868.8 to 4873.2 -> 35.3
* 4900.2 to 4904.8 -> 51.4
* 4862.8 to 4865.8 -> 45.4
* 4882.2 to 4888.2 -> 35.6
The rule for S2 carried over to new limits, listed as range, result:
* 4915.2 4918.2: 52.83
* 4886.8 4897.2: 60.89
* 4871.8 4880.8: 51.9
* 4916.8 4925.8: 60.97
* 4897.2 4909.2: 55.02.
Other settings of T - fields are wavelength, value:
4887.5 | 37.83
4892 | 49.99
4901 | 48.8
